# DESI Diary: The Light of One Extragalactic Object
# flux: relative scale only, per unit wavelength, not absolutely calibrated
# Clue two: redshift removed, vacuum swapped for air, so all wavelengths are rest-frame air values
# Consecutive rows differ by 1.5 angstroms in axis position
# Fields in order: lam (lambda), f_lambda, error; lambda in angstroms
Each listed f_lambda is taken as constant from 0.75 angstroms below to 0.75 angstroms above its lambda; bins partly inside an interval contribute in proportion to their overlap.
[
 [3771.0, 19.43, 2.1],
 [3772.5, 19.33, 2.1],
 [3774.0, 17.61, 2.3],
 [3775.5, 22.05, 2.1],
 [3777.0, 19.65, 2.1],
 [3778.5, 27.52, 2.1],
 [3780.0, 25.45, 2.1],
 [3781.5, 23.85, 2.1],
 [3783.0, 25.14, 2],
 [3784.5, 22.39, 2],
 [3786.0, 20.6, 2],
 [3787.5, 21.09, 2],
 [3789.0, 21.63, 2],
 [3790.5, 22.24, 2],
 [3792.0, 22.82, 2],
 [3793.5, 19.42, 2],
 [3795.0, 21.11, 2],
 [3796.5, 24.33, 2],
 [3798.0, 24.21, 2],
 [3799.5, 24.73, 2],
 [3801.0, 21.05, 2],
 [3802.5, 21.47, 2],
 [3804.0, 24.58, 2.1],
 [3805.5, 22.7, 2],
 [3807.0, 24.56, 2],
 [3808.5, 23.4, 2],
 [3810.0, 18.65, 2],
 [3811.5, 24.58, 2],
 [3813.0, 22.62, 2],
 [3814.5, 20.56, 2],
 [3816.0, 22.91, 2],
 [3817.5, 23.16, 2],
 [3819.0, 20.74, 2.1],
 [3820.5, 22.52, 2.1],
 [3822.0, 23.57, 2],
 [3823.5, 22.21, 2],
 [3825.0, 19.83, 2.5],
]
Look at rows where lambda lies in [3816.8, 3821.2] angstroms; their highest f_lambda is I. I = 23.16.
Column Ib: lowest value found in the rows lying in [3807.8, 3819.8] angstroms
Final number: 18.65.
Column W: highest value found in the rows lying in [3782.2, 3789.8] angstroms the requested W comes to 25.14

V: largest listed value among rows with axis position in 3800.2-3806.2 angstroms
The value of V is 24.58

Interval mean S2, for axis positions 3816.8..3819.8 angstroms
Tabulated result 21.9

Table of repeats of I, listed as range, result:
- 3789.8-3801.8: 24.73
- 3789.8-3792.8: 22.82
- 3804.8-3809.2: 24.56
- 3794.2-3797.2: 24.33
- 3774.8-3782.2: 27.52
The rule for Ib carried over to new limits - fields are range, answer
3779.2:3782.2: 23.85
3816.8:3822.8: 20.74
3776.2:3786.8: 19.65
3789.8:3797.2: 19.42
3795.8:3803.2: 21.05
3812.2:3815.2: 20.56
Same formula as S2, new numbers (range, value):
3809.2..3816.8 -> 21.9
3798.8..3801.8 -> 22.8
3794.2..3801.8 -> 23.1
